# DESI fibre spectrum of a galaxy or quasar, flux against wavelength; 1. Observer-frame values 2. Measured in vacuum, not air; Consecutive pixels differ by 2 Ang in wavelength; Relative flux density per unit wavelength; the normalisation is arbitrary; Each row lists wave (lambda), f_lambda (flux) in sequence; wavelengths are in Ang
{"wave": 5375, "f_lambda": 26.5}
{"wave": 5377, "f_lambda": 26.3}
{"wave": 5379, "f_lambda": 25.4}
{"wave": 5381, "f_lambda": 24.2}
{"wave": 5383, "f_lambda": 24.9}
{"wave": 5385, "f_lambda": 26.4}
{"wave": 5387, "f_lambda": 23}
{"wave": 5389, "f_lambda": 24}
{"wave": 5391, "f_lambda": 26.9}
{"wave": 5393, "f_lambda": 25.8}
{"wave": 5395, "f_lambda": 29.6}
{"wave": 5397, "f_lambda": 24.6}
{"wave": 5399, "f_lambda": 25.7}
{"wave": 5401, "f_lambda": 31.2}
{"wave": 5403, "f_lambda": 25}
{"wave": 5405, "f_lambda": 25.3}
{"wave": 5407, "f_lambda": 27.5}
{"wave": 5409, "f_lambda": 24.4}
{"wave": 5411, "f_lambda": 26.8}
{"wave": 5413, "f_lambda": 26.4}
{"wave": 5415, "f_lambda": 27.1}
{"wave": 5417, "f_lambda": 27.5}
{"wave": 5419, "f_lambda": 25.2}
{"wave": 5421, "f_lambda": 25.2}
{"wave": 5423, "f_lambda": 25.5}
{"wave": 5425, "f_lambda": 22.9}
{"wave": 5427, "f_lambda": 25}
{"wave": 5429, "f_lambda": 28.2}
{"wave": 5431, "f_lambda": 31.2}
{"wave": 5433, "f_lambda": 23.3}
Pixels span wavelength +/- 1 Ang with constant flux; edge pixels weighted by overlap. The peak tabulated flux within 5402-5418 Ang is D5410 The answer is 27.5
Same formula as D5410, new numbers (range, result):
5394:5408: 31.2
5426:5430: 28.2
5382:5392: 26.9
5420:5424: 25.5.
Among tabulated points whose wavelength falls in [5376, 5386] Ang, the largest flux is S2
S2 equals 26.4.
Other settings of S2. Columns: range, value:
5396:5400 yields 25.7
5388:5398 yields 29.6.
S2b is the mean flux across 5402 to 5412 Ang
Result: 25.8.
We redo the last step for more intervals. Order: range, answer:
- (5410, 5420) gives 26.6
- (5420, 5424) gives 25.4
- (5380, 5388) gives 24.6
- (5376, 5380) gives 25.9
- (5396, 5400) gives 25.1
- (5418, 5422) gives 25.2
